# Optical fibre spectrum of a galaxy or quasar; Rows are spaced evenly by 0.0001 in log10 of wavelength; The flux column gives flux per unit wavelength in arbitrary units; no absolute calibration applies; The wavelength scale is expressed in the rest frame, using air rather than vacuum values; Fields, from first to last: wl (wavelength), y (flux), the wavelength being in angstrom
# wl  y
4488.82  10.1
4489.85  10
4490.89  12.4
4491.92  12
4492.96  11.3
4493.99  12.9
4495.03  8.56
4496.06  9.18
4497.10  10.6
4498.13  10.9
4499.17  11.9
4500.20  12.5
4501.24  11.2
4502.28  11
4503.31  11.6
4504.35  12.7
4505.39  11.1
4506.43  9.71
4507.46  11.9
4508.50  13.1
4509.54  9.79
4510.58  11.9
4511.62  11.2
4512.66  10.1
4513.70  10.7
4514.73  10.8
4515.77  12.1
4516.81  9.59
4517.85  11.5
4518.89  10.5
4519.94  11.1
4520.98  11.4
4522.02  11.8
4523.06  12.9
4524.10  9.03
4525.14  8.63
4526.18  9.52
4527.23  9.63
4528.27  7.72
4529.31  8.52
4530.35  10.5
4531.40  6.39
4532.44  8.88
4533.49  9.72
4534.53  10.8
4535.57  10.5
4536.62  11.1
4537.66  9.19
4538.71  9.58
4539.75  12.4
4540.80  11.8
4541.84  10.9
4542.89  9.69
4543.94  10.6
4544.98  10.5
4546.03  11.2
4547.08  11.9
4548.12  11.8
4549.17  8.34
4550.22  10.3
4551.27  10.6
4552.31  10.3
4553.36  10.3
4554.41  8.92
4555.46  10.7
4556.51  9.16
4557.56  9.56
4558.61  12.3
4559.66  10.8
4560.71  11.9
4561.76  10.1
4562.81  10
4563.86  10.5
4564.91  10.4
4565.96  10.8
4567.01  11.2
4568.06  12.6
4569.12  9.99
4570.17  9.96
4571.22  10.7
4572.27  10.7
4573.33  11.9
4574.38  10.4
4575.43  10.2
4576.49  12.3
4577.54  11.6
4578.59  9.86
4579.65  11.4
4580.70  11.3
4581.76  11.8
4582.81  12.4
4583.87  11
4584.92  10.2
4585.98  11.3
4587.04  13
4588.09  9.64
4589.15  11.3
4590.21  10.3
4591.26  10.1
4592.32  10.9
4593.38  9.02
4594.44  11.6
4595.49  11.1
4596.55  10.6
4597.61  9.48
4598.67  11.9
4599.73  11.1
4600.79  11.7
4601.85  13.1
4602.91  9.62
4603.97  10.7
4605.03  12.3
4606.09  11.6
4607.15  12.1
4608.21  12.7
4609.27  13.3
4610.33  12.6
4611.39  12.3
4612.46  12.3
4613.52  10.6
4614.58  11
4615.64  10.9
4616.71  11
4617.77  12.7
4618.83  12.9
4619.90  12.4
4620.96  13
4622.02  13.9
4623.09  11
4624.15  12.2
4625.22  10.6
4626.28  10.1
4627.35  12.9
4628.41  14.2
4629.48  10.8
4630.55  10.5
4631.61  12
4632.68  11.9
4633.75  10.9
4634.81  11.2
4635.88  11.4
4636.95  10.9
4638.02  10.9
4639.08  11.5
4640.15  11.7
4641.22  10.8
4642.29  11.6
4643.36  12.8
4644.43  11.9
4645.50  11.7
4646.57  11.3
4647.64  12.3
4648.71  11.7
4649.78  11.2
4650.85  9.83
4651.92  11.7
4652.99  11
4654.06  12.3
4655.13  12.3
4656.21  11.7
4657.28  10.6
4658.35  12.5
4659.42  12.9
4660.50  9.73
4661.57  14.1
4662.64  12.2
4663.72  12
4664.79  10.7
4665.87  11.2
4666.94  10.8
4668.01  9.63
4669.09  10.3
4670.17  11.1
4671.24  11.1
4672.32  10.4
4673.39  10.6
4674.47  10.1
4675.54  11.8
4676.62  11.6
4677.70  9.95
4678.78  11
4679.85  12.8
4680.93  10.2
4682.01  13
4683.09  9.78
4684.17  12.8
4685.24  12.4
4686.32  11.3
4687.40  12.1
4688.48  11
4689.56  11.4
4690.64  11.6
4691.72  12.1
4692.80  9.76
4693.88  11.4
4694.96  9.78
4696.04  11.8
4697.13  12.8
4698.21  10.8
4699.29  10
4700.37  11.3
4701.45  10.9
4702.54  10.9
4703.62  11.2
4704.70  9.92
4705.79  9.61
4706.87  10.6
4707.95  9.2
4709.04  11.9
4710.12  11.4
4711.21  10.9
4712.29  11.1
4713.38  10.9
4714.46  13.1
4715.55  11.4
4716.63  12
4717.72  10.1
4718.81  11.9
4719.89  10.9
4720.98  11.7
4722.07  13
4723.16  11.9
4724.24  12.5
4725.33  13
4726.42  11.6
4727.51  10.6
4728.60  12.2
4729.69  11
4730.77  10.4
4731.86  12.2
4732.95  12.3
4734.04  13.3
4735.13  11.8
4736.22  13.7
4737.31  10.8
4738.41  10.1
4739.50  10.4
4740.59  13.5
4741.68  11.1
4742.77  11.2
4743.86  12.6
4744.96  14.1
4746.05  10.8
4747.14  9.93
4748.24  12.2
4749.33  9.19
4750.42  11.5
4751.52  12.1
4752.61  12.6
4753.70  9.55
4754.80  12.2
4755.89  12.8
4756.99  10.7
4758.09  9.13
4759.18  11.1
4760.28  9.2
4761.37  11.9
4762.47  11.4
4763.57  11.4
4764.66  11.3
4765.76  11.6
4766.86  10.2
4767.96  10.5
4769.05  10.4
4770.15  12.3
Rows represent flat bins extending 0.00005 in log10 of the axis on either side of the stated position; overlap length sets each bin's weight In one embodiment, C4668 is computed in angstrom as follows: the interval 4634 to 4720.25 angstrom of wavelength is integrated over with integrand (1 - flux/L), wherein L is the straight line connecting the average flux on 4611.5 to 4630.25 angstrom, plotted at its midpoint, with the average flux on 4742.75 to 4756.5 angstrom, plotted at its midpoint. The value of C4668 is 3.6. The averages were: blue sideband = 11.9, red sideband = 11.6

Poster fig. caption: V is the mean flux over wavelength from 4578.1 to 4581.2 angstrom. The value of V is 10.9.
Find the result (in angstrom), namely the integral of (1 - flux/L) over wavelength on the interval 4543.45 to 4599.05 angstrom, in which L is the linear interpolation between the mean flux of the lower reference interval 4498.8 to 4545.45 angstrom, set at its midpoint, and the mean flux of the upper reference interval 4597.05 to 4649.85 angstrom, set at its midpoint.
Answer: 1.9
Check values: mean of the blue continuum 10.6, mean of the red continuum 11.7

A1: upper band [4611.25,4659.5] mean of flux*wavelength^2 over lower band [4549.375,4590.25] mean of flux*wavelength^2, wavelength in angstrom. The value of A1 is 1.11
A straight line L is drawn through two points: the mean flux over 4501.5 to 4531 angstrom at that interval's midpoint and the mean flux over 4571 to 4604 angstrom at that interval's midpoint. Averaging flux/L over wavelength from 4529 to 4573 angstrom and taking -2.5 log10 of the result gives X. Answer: 0.05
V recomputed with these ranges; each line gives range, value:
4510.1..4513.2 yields 11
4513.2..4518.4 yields 11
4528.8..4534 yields 8.79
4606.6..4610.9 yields 12.7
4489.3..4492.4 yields 11.5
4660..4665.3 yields 11.8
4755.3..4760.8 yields 10.6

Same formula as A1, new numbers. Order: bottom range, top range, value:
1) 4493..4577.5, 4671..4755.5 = 1.16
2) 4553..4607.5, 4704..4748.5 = 1.13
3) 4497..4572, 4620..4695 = 1.14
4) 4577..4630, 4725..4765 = 1.06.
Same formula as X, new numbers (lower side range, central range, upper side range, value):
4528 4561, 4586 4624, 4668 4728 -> -0.090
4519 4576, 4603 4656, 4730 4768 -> -0.090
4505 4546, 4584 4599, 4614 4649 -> 0.049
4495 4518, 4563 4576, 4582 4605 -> 0.025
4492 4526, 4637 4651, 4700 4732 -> -0.028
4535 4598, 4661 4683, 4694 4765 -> -0.005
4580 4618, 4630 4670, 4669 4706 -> -0.022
